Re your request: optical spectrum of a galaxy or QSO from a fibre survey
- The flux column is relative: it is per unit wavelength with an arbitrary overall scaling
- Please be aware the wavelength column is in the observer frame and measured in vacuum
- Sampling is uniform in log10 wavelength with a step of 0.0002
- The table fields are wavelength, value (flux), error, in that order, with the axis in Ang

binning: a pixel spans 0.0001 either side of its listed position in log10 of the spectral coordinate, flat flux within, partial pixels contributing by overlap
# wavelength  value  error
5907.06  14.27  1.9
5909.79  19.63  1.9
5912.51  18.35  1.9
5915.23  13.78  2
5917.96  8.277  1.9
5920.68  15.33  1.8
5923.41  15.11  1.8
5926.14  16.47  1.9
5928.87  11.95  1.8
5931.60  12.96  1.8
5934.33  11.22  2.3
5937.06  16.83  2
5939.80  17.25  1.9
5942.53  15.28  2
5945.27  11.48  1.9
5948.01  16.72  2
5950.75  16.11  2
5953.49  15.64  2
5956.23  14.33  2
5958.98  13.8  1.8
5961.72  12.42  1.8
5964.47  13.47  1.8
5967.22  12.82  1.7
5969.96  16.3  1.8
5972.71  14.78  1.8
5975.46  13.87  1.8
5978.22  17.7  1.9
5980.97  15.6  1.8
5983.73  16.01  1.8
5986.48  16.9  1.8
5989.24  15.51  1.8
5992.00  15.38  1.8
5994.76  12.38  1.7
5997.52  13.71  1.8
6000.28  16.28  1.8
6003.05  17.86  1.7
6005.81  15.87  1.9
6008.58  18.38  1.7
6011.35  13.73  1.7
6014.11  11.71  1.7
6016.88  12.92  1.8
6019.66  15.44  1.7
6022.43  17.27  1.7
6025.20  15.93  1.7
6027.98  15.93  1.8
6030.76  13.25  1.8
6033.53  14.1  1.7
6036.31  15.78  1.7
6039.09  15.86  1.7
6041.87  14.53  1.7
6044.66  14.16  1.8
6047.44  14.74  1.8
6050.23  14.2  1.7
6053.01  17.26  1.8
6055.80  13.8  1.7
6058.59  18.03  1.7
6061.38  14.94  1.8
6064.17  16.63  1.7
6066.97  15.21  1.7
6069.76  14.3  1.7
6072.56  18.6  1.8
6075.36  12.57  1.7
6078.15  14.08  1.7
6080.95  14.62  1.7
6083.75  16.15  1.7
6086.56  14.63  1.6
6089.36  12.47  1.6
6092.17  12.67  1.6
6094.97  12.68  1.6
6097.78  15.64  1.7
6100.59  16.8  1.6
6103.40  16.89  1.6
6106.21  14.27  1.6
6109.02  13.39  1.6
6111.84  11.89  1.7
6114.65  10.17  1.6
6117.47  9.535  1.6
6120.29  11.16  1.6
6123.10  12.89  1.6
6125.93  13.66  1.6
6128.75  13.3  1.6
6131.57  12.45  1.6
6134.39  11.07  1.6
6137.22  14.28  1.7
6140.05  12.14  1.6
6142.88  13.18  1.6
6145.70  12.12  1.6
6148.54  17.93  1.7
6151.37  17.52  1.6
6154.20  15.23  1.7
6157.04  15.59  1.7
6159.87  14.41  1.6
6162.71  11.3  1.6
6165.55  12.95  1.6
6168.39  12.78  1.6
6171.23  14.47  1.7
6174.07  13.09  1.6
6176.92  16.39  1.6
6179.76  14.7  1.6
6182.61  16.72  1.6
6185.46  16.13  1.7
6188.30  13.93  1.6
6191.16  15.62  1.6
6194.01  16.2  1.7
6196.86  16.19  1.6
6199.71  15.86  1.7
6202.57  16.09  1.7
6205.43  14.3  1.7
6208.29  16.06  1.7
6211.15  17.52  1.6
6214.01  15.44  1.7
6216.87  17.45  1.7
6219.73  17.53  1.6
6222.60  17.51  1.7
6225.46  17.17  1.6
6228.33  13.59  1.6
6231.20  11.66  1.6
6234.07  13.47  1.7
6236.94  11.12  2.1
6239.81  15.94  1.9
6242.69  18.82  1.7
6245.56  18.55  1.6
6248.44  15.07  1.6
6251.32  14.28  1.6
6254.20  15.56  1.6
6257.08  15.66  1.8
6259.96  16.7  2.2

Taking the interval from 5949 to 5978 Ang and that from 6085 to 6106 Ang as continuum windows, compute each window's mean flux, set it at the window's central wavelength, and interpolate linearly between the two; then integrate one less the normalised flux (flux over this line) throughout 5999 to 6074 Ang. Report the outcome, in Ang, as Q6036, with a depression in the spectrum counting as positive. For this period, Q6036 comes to -4.7 Ang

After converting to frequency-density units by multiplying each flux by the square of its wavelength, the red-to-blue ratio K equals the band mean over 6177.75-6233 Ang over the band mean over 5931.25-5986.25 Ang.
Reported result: 1.15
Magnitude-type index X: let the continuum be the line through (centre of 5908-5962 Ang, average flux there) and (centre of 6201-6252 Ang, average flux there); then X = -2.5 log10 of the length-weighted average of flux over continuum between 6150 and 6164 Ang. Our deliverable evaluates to 0.04 mag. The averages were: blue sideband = 14.7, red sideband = 15.7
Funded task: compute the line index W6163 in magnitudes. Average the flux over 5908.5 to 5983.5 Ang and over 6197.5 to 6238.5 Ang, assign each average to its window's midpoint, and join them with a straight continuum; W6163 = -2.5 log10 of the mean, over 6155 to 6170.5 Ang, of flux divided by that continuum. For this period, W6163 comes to 0.13 mag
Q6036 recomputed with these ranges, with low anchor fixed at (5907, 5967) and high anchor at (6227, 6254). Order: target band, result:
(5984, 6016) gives -1.4 Ang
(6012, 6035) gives 0.1 Ang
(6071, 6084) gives -0.4 Ang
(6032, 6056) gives -0.6 Ang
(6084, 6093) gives 0.6 Ang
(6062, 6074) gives -1.2 Ang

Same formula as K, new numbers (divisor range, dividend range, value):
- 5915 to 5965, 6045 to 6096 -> 1.10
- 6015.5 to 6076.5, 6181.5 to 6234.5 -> 1.09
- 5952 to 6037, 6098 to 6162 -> 0.95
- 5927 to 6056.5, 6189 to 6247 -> 1.14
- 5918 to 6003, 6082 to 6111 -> 1.03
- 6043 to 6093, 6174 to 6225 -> 1.12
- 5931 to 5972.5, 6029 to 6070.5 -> 1.08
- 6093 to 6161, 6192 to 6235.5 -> 1.18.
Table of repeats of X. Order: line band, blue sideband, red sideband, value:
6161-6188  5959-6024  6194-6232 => 0.11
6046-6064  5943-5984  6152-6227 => -0.04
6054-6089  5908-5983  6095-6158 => -0.09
